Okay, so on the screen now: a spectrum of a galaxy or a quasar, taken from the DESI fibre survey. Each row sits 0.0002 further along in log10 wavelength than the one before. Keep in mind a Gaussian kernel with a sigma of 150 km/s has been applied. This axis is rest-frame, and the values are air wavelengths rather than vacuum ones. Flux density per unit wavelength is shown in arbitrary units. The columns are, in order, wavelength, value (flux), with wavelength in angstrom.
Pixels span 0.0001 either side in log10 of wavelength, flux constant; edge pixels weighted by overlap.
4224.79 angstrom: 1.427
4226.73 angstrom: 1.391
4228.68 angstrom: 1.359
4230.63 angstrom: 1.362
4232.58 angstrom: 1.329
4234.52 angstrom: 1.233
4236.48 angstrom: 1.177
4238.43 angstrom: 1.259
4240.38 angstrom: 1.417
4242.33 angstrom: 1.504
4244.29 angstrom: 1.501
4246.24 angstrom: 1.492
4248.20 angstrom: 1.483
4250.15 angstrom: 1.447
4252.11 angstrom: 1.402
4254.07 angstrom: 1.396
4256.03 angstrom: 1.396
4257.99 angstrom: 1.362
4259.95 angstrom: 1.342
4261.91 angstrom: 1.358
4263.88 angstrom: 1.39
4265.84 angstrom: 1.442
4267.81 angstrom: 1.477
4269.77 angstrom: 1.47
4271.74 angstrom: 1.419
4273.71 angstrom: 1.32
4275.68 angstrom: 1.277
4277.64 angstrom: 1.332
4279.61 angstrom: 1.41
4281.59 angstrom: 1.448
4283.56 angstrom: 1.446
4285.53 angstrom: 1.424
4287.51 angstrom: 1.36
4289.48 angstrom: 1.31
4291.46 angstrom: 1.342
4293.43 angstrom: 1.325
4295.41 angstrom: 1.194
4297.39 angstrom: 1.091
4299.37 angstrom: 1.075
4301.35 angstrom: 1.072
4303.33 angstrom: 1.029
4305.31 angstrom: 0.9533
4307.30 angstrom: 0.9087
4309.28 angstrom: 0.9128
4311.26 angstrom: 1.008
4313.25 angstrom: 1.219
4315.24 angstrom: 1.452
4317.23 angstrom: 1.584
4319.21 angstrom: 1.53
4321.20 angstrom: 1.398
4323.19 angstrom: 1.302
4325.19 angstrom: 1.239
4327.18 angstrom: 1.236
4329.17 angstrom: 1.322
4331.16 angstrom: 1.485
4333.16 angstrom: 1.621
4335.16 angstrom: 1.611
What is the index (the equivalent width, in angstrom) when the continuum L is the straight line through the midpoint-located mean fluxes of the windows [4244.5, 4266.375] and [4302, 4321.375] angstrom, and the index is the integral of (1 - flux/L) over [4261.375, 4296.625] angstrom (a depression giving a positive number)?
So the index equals -1.4 angstrom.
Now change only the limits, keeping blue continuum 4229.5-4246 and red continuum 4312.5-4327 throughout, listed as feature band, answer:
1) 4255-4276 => -0.4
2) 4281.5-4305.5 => 2.4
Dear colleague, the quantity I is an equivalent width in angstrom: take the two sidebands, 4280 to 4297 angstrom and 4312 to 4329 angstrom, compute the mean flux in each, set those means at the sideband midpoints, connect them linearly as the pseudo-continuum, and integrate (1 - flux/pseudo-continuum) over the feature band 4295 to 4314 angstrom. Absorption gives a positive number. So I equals 4.4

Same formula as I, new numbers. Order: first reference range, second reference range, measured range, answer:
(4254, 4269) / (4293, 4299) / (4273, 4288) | -1.22 angstrom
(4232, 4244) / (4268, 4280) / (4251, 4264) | -0.21 angstrom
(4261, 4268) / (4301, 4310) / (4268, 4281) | -0.78 angstrom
